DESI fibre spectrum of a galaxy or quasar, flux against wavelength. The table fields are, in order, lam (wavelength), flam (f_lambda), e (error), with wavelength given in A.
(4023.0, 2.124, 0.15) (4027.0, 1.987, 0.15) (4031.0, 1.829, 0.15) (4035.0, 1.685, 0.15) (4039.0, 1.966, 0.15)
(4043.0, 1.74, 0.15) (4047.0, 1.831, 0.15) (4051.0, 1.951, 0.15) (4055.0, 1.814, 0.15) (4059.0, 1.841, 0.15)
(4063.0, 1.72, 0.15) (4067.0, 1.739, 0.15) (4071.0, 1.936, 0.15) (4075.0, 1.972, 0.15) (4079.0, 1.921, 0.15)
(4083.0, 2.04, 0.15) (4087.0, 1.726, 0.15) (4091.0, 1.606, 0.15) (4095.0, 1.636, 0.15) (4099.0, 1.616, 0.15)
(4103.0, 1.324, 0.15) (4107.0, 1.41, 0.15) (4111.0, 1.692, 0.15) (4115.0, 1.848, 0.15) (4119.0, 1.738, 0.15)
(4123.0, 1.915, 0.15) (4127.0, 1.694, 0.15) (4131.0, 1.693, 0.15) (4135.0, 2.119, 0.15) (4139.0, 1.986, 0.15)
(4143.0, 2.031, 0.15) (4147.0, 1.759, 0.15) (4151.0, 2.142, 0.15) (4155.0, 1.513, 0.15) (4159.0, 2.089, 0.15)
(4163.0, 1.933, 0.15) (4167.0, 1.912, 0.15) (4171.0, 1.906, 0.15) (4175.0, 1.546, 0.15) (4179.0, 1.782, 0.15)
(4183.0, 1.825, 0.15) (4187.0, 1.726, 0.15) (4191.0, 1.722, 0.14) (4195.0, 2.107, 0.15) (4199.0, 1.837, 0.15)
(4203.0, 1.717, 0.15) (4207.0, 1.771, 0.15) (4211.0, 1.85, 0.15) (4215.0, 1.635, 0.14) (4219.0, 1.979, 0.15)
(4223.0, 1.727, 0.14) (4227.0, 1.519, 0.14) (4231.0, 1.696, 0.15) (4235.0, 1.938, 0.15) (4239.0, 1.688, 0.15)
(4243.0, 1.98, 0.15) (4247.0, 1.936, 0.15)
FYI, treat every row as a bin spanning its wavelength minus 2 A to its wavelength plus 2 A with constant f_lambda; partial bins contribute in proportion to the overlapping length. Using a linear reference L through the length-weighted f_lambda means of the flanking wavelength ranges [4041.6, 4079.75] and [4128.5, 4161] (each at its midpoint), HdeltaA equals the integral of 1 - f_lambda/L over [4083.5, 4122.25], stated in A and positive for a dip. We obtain 4.8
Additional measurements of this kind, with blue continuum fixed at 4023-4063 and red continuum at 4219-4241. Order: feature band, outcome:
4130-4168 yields -2.9 A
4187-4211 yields -0.9 A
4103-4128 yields 1.7 A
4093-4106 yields 2.2 A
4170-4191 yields 0.3 A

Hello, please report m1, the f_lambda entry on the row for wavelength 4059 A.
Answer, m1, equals 1.841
